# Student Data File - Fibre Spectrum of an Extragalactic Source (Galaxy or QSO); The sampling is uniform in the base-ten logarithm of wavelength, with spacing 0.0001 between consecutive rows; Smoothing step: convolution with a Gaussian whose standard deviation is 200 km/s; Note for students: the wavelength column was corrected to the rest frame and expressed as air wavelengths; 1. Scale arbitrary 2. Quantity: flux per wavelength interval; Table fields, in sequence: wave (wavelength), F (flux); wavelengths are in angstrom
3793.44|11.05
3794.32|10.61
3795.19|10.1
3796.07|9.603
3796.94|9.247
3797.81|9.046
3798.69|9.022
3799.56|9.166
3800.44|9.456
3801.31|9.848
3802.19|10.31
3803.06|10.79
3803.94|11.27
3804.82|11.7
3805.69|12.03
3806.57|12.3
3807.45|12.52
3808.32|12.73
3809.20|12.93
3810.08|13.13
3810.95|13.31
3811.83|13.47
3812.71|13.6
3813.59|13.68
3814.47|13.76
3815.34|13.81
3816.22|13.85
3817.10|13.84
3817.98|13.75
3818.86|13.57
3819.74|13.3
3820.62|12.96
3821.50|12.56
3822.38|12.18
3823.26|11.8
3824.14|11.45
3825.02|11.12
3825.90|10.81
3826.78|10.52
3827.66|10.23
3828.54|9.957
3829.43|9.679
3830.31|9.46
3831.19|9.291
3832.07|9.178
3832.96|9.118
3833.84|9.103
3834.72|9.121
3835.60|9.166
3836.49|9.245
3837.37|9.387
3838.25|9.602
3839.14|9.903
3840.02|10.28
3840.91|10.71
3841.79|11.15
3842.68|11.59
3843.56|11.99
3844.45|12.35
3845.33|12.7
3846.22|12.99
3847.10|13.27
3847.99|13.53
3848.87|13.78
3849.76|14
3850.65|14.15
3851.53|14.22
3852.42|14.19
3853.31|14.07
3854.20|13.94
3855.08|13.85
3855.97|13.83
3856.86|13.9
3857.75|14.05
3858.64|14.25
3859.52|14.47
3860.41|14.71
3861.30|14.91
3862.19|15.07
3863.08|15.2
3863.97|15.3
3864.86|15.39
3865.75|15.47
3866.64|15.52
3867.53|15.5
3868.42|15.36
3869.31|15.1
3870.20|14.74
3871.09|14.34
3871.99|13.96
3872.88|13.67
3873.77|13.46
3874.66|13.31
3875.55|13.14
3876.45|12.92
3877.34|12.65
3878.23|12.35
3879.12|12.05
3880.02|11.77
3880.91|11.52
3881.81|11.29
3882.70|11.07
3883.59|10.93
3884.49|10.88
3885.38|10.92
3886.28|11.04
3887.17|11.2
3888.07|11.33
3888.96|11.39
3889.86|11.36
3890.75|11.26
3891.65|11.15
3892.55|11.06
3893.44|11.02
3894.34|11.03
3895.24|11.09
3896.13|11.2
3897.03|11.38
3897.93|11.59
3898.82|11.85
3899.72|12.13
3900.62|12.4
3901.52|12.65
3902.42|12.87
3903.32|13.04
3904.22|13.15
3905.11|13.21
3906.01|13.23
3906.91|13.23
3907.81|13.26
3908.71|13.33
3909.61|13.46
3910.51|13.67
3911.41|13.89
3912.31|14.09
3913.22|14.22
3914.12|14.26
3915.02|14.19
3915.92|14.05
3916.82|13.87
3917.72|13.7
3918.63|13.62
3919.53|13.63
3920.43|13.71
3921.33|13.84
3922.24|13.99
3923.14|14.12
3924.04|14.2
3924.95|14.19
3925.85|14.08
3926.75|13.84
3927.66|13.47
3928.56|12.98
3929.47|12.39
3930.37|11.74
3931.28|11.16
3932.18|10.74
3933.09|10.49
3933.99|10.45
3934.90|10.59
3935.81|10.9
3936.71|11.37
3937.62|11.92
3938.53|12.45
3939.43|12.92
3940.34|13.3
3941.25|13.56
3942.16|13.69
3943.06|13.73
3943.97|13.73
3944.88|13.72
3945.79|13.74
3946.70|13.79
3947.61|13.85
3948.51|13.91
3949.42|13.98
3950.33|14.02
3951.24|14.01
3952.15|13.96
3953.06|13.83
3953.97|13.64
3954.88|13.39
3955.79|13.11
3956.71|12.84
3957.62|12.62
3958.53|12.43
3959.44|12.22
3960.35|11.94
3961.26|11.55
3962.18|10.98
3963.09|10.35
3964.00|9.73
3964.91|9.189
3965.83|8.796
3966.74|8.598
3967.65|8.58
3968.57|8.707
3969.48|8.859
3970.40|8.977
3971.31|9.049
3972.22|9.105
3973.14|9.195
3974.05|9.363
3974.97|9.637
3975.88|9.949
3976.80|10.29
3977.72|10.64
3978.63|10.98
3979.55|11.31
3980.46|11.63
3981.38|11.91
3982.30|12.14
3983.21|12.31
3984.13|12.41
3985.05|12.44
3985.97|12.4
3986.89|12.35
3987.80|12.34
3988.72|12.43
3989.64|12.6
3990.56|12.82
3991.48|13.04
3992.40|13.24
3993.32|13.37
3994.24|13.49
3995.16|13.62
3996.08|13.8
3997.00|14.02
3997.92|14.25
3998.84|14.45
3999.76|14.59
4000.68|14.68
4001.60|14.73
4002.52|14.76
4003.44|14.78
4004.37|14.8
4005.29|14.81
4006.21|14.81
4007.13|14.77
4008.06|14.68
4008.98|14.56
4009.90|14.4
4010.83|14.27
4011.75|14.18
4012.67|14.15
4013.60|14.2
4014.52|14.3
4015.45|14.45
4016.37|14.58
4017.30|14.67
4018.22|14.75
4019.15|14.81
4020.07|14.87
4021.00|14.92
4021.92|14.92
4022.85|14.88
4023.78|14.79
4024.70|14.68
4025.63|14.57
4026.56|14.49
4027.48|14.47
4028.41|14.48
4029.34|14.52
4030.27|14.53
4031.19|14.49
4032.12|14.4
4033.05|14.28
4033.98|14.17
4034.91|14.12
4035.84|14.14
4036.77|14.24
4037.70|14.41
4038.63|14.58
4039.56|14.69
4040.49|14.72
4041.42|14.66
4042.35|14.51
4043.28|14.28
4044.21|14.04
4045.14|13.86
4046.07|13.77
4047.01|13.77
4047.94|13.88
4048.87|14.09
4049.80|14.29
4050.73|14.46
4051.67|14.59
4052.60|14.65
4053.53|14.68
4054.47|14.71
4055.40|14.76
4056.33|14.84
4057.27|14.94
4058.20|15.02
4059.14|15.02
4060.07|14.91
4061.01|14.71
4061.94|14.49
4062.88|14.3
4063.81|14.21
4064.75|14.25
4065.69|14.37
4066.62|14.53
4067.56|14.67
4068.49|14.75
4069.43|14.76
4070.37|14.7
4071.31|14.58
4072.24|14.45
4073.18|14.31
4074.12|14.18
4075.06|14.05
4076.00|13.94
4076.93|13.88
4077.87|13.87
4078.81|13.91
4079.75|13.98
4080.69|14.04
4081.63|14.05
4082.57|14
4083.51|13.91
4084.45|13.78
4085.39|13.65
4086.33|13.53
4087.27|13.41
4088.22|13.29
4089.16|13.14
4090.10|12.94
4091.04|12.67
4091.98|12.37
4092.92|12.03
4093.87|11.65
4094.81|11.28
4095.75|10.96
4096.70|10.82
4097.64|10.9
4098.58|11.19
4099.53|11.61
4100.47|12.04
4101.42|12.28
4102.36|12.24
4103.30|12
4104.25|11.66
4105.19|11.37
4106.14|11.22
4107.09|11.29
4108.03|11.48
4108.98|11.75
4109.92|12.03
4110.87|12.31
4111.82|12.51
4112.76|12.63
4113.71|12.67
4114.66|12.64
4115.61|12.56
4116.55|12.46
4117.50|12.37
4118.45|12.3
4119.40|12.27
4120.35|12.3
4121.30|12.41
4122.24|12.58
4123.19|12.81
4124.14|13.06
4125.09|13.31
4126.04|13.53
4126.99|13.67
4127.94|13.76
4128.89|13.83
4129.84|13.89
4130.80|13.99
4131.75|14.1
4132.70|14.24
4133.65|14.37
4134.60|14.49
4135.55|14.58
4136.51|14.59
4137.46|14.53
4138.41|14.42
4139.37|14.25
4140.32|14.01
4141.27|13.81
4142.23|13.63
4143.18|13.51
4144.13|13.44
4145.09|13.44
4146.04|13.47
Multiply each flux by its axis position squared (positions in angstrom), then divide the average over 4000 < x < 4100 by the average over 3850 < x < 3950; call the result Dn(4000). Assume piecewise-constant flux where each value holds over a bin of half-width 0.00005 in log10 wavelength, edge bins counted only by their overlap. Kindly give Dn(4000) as 1.16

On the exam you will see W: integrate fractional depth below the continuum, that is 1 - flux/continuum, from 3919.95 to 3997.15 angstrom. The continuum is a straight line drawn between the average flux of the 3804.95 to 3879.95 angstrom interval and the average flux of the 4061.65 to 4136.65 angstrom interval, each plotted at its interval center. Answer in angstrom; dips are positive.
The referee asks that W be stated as 4.7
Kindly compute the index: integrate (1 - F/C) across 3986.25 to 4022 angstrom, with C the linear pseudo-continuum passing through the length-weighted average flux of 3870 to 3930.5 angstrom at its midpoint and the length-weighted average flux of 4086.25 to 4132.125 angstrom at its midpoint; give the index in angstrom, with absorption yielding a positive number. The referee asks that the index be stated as -4.4 angstrom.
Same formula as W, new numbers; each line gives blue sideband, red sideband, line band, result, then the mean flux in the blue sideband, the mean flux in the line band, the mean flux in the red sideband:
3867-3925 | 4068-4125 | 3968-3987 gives 3.3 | 12.8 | 10.6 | 12.8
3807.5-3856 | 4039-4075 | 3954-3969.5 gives 2.9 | 12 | 10.9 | 14.5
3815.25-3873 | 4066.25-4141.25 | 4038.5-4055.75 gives -1.8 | 12.6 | 14.4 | 13.1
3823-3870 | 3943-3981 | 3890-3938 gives -3.1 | 12.5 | 12.7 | 11.5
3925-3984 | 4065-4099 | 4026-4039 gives -1.6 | 11.8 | 14.4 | 13.4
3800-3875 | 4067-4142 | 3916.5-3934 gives -0.4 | 12.6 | 13.1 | 13.1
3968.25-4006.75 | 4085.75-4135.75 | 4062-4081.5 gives -2.8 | 12.3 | 14.3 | 12.6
